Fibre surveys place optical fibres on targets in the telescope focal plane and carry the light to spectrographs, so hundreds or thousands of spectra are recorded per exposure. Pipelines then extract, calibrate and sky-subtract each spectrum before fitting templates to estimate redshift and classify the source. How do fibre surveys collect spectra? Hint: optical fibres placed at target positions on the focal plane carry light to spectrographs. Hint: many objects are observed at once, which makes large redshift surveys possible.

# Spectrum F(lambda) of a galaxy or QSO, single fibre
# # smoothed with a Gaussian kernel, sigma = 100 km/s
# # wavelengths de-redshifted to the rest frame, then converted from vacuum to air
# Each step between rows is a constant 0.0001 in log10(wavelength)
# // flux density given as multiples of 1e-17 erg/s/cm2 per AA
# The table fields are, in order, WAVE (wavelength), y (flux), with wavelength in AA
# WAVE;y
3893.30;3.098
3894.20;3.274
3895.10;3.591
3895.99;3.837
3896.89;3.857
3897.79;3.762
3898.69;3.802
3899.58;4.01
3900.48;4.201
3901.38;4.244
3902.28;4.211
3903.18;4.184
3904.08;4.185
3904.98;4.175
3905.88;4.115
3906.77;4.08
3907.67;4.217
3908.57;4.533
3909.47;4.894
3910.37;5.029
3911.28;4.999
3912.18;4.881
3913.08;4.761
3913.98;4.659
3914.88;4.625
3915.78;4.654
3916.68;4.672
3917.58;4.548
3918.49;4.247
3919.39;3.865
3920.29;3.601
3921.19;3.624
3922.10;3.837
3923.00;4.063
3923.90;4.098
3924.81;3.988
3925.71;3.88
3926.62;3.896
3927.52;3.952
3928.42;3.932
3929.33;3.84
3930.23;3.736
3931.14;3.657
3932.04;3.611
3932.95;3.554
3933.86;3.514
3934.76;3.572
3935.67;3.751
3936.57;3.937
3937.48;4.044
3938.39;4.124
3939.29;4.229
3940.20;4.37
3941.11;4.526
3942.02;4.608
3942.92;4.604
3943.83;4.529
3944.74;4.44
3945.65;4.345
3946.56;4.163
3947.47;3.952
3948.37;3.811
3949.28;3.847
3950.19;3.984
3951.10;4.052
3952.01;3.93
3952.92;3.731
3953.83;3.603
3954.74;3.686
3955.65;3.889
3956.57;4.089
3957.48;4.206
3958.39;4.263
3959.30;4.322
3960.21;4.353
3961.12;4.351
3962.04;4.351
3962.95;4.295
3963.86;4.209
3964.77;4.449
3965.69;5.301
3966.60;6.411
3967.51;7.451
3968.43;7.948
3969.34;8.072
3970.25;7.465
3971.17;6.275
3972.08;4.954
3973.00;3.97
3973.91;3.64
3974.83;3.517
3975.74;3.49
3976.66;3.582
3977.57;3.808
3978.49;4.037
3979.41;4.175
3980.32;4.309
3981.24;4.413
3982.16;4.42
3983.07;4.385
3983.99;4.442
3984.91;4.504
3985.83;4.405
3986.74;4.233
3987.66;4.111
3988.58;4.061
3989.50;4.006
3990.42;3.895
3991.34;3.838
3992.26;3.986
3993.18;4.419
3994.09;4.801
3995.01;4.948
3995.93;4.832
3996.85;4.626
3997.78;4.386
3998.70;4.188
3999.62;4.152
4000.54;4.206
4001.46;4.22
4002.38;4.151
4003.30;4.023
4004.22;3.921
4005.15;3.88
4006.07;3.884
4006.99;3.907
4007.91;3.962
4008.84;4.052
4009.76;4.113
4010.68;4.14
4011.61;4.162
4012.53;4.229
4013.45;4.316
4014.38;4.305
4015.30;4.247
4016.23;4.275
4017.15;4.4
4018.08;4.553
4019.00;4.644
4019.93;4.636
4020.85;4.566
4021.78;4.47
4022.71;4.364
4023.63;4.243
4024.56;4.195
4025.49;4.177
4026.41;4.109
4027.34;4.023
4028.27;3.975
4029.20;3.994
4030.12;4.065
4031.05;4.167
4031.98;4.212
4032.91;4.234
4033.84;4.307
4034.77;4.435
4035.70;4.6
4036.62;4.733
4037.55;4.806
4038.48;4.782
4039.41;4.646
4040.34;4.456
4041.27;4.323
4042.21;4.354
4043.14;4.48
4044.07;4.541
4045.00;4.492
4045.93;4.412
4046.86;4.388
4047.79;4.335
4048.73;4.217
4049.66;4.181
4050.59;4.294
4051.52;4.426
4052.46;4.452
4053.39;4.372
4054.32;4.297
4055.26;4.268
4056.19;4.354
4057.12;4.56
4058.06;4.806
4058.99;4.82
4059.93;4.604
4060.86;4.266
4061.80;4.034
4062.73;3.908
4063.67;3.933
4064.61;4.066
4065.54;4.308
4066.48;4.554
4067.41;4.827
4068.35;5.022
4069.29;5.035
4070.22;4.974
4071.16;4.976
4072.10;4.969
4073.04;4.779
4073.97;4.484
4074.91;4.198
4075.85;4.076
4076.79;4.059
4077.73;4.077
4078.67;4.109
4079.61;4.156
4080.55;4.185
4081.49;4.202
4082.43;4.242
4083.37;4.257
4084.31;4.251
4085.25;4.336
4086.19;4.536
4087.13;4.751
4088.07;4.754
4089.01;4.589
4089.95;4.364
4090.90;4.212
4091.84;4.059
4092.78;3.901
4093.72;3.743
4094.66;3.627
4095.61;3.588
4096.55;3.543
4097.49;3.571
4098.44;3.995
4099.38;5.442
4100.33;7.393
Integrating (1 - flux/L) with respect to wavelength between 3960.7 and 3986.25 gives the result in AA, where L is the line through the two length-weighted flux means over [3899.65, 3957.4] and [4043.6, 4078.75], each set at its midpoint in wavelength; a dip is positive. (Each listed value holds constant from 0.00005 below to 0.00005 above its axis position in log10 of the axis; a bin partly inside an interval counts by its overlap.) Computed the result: -3.9 AA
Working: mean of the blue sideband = 4.13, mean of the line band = 4.88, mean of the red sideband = 4.44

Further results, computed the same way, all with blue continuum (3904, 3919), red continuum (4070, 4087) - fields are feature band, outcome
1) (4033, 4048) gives -0.28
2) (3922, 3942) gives 2.65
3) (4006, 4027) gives 0.84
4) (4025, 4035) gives 0.63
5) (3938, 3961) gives 1.86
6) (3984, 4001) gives 0.58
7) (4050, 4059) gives -0.08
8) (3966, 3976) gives -2.88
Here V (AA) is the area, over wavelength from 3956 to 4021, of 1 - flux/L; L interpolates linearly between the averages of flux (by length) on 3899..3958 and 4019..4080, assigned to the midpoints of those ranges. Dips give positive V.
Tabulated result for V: -3.5 AA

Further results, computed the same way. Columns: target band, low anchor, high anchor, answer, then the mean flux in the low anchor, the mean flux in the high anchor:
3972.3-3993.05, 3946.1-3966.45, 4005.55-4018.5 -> 0.50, 4.16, 4.18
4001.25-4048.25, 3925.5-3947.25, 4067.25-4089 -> 0.26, 4.03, 4.49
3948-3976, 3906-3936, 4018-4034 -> -3.51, 4.15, 4.27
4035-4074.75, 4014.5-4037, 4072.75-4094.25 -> -1.92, 4.32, 4.27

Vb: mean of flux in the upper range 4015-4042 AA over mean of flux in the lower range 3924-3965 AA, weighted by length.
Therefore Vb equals 1.1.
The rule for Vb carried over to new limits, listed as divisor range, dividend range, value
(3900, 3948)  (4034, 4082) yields 1.06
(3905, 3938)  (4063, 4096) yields 1.05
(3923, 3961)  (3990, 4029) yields 1.06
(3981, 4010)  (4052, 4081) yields 1.05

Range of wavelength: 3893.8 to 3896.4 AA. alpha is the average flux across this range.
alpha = 3.57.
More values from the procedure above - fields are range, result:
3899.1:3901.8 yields 4.15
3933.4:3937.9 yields 3.76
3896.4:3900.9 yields 3.92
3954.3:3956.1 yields 3.79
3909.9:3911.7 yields 4.99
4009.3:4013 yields 4.17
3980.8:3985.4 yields 4.43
